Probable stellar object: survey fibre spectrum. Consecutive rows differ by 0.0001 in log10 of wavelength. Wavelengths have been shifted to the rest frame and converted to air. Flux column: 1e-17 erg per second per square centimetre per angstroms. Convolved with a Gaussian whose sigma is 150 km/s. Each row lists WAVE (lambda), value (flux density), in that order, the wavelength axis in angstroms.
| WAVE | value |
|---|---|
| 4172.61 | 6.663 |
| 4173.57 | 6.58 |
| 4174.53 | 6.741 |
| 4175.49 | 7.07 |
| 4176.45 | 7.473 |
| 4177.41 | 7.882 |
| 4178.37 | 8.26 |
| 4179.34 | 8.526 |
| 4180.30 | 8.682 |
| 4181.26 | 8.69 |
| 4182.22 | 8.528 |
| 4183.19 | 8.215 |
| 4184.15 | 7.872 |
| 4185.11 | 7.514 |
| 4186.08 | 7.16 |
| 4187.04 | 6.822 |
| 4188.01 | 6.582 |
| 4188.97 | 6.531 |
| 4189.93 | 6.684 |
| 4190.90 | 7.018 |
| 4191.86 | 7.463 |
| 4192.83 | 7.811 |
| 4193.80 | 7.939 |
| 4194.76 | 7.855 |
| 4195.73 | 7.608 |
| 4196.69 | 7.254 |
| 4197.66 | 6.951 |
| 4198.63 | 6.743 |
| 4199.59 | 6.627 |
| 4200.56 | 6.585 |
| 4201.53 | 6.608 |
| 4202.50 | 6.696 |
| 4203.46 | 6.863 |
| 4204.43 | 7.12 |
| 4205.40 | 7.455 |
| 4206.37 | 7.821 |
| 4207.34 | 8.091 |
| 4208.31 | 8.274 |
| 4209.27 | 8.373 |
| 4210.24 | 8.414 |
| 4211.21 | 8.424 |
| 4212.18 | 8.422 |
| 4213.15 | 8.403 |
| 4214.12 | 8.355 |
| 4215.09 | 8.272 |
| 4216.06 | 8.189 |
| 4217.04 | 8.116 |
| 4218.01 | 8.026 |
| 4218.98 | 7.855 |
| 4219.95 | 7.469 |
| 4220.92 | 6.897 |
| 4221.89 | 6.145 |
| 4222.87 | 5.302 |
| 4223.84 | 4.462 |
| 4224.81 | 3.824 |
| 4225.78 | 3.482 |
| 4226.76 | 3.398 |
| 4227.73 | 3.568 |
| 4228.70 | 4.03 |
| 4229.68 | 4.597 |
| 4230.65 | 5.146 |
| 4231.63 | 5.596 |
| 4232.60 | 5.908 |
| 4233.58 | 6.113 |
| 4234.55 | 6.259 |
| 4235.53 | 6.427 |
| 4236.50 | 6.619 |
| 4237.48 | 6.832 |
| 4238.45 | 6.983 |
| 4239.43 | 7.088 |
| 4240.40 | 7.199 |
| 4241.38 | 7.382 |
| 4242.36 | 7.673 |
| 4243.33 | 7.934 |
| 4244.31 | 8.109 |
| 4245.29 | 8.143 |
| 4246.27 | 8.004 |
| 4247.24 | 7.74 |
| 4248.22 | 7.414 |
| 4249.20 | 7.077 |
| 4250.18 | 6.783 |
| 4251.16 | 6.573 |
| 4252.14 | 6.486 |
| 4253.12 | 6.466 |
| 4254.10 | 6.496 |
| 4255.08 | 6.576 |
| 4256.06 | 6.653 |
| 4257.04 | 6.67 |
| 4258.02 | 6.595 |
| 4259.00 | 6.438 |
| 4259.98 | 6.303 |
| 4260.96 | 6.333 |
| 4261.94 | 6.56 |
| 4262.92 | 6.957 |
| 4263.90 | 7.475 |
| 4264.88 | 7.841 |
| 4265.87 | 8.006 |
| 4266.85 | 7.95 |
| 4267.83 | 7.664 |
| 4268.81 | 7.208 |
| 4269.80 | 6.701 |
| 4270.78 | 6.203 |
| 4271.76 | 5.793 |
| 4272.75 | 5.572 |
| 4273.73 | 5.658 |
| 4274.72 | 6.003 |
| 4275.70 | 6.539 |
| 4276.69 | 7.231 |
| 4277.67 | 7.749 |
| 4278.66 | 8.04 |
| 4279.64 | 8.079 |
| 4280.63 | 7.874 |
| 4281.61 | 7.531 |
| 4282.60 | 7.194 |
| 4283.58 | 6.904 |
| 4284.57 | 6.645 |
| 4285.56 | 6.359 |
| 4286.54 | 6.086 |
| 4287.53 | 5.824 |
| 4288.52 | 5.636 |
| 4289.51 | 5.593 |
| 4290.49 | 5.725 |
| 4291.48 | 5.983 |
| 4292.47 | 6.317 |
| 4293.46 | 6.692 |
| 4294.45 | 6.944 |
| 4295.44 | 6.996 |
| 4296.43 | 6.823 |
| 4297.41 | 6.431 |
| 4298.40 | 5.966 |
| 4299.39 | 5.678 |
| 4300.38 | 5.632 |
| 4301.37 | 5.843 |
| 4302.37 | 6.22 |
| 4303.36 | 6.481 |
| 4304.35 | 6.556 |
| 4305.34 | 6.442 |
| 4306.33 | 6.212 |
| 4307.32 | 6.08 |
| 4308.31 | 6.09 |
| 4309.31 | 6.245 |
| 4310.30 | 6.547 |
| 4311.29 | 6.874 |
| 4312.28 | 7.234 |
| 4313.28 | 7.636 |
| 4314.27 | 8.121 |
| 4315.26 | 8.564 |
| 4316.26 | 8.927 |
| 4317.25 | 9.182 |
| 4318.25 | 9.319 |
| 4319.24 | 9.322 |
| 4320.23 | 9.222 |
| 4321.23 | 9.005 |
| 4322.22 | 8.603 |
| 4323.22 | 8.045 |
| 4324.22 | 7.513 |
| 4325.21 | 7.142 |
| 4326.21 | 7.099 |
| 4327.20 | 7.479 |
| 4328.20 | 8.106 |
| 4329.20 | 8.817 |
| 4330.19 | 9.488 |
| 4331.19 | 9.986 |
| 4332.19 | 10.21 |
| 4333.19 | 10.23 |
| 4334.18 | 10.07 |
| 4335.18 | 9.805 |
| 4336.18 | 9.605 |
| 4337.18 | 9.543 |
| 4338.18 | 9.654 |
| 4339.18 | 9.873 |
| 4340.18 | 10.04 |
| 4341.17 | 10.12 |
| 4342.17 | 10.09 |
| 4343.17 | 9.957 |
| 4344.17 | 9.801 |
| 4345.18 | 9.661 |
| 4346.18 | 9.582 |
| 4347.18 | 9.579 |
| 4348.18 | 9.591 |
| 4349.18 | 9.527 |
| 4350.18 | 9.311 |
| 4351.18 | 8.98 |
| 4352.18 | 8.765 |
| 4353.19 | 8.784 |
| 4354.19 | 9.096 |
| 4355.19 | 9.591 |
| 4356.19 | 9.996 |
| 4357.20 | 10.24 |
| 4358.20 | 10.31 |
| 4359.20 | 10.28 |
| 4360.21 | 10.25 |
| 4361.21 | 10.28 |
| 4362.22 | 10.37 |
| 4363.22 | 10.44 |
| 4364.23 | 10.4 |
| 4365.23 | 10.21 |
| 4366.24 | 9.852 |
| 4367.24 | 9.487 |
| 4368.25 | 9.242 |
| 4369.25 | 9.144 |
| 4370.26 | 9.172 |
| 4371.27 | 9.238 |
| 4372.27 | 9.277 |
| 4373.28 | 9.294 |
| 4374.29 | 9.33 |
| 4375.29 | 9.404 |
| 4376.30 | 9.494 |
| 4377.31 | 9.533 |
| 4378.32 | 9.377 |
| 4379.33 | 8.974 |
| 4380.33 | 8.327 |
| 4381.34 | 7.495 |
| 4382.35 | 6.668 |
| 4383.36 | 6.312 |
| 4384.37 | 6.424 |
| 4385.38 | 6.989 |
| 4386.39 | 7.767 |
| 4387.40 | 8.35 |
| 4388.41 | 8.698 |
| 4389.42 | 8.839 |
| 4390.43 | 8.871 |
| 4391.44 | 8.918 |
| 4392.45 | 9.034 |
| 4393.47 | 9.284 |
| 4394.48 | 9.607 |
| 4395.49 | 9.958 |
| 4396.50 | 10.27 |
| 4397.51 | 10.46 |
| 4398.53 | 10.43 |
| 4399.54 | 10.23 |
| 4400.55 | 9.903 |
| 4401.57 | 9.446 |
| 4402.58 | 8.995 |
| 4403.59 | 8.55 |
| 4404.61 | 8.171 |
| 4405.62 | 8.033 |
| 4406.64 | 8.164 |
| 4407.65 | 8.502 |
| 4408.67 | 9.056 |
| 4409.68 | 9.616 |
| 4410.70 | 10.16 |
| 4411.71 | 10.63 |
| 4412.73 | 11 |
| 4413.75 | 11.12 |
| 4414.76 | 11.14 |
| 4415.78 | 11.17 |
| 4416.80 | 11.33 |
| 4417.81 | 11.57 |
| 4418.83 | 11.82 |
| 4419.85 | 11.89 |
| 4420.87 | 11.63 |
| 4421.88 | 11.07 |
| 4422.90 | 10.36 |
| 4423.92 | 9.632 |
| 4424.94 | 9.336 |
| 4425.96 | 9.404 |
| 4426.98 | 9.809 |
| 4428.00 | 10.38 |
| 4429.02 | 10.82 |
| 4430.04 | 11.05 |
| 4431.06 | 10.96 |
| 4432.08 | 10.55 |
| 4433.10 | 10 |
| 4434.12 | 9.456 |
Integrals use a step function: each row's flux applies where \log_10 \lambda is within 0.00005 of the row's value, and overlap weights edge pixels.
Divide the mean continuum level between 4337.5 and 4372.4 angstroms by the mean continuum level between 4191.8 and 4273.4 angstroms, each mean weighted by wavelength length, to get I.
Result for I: 1.42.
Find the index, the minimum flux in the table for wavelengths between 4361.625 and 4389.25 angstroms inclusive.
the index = 6.312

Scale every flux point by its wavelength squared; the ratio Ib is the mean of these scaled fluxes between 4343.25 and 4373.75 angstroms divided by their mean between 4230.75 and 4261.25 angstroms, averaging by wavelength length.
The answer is 1.5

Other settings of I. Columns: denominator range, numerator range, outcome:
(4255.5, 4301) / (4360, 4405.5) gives 1.37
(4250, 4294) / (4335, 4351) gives 1.45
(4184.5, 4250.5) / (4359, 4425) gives 1.38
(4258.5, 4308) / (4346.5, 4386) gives 1.39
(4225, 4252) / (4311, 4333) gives 1.34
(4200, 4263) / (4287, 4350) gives 1.18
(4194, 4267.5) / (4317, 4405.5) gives 1.34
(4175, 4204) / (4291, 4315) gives 0.88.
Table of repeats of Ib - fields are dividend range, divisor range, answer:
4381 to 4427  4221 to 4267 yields 1.59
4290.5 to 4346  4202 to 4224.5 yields 1.12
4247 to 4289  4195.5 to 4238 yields 1.05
